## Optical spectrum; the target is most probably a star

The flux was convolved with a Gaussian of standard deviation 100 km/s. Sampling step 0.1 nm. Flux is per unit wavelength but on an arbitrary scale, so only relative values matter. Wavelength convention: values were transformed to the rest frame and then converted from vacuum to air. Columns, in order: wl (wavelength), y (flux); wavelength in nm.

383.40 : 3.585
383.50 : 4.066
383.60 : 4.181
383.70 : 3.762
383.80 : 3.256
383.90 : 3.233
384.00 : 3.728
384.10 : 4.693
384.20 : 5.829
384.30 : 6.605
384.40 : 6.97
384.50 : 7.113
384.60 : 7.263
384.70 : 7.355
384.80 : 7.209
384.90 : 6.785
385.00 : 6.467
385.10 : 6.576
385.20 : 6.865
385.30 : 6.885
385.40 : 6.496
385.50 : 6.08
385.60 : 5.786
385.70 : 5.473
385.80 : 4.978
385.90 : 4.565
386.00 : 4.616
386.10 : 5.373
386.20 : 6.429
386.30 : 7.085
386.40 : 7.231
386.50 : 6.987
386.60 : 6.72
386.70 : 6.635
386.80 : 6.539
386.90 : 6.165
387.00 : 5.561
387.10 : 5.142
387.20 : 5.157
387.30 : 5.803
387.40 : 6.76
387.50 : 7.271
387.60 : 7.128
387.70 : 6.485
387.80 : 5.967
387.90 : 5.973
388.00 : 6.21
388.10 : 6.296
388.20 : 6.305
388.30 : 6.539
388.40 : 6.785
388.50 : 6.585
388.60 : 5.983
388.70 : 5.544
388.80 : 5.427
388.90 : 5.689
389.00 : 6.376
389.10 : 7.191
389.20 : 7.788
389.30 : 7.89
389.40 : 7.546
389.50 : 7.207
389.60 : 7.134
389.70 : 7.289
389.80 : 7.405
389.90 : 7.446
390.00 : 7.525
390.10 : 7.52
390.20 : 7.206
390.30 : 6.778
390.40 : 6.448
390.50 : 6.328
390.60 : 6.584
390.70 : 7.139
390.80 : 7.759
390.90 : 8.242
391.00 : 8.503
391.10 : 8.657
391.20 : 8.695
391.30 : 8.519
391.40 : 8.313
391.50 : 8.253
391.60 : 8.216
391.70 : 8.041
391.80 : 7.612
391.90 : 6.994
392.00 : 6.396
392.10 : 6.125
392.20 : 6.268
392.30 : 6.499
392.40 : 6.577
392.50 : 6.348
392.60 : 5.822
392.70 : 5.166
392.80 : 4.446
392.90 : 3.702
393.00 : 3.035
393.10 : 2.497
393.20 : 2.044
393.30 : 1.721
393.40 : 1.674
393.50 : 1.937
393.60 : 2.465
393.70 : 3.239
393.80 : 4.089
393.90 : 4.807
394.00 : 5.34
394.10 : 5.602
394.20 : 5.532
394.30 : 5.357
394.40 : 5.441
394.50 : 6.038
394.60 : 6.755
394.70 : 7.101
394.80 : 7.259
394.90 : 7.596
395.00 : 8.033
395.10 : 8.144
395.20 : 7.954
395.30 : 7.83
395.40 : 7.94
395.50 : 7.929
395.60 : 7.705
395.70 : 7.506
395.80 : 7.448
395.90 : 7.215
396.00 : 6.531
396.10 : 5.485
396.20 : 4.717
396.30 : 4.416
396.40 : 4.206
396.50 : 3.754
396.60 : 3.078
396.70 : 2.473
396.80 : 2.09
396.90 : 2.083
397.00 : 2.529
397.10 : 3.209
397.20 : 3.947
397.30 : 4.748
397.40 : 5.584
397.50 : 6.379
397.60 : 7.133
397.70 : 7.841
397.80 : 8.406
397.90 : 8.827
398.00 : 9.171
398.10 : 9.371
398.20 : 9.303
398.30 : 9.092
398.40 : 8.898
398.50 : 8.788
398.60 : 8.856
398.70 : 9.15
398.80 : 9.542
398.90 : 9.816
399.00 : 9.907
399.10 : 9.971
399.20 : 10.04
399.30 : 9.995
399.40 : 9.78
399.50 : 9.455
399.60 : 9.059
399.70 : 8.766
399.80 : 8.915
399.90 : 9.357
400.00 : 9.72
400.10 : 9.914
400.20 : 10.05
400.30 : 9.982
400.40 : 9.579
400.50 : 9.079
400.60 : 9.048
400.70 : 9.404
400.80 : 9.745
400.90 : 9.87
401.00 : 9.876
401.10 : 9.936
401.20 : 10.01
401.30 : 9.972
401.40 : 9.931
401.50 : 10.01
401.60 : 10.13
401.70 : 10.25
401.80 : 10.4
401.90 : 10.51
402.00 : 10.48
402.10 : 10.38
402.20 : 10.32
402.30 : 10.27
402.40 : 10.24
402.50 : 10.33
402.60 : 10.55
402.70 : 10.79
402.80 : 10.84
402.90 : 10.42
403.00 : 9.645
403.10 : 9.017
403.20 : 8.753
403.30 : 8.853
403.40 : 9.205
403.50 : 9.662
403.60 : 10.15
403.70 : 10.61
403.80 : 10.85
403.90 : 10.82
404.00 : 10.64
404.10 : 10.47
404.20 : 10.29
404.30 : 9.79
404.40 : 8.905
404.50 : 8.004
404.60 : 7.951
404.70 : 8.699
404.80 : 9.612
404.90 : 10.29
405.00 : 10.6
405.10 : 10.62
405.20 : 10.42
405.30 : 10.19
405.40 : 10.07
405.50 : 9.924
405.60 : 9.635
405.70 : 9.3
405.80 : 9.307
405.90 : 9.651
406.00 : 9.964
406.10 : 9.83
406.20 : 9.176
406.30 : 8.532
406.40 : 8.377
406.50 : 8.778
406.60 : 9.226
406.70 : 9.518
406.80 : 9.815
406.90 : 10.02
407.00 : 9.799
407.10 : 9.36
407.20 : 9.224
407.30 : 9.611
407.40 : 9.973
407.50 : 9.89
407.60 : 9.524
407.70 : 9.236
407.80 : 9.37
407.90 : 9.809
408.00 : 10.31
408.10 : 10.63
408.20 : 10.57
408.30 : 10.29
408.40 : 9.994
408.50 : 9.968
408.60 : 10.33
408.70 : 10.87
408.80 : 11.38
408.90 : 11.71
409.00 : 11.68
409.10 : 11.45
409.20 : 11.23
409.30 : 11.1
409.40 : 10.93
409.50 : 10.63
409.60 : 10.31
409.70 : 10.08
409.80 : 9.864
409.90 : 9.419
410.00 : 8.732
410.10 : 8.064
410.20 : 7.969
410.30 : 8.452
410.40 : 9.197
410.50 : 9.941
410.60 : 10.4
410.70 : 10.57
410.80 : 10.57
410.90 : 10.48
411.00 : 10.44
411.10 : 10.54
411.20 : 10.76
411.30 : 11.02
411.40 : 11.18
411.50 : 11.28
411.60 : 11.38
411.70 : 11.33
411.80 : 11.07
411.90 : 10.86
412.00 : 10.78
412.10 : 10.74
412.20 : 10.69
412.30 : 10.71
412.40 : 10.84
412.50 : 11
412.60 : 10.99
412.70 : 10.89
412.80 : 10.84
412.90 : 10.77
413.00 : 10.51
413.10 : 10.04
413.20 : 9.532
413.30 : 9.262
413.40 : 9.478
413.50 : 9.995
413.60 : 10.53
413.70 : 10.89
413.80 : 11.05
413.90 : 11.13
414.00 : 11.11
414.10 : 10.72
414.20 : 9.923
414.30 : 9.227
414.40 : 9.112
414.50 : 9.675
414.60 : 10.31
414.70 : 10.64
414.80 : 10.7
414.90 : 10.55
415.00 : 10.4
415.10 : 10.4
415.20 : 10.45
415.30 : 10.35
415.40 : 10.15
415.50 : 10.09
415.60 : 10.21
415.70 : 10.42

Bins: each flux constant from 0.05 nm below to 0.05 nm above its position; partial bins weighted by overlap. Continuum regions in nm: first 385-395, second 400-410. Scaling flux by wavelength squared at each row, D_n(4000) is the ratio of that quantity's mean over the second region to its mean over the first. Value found 1.73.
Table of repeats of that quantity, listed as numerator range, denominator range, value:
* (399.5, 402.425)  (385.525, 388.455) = 1.72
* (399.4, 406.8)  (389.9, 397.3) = 1.76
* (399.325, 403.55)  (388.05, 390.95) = 1.51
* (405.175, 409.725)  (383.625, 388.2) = 1.85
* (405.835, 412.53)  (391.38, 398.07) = 1.93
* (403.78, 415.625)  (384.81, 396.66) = 1.79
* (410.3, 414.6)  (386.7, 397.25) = 1.92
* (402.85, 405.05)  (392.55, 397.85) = 1.95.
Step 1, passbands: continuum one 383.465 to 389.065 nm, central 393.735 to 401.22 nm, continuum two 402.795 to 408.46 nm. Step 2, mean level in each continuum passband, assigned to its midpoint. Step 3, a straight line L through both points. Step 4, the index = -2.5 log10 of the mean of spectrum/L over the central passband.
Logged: 0.11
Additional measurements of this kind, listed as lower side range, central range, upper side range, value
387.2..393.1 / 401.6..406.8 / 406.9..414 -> -0.070 mag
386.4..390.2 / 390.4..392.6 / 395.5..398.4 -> -0.159 mag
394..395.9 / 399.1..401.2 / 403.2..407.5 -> -0.153 mag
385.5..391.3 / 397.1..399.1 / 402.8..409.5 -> 0.051 mag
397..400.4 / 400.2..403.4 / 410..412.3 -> -0.114 mag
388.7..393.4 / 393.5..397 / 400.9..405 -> 0.353 mag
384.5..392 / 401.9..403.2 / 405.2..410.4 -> -0.134 mag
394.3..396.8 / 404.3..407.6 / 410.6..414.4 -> -0.070 mag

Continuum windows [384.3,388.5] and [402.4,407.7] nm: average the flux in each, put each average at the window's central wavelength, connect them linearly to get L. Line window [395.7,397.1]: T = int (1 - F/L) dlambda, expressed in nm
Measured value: 0.645 nm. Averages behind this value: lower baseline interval 6.35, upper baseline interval 9.72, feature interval 4.38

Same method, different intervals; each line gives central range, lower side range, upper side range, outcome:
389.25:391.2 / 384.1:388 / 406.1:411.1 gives -0.13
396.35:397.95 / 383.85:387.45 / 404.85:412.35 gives 0.66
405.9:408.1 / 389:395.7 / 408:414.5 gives 0.00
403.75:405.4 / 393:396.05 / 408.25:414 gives -0.26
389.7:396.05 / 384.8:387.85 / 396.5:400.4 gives 0.61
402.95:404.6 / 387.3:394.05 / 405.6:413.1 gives -0.12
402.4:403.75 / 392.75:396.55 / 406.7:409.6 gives -0.24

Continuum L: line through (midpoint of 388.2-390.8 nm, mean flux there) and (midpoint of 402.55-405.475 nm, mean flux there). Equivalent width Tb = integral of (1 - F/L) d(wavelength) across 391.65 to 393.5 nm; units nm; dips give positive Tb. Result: 0.62 nm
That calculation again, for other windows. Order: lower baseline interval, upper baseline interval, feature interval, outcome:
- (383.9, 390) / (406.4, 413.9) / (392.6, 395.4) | 0.94 nm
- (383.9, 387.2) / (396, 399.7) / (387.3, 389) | 0.00 nm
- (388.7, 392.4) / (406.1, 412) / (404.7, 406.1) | -0.05 nm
